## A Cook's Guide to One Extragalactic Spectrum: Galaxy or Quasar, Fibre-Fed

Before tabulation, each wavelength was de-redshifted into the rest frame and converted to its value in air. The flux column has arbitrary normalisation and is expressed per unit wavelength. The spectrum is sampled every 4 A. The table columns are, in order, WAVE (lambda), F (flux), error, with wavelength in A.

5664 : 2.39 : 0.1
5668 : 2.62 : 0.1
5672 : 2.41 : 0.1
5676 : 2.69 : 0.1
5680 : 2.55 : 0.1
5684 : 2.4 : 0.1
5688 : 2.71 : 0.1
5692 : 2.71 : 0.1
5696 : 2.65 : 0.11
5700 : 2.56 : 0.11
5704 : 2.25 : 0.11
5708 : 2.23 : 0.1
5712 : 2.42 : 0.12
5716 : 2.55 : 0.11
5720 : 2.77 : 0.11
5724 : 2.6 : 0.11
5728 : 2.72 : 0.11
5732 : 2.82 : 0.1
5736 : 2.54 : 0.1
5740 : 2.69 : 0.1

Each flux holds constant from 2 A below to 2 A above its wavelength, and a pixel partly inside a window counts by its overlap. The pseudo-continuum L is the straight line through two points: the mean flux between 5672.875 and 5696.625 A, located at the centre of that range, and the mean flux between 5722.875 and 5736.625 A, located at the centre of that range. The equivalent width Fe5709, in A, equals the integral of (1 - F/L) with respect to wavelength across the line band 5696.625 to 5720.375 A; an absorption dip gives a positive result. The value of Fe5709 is 1.8 A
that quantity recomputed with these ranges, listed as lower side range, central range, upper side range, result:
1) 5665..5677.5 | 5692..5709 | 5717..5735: 1.1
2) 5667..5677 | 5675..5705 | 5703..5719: -1.1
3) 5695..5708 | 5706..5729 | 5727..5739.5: 0.2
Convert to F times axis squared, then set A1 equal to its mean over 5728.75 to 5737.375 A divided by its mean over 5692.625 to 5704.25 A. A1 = 1.1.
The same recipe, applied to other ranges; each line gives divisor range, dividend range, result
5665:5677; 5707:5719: 0.97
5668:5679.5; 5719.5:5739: 1.07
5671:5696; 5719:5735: 1.06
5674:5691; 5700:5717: 0.92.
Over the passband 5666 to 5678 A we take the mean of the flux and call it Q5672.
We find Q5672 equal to 2.57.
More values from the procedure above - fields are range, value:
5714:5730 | 2.66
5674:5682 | 2.62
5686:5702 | 2.66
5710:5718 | 2.48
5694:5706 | 2.49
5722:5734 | 2.71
